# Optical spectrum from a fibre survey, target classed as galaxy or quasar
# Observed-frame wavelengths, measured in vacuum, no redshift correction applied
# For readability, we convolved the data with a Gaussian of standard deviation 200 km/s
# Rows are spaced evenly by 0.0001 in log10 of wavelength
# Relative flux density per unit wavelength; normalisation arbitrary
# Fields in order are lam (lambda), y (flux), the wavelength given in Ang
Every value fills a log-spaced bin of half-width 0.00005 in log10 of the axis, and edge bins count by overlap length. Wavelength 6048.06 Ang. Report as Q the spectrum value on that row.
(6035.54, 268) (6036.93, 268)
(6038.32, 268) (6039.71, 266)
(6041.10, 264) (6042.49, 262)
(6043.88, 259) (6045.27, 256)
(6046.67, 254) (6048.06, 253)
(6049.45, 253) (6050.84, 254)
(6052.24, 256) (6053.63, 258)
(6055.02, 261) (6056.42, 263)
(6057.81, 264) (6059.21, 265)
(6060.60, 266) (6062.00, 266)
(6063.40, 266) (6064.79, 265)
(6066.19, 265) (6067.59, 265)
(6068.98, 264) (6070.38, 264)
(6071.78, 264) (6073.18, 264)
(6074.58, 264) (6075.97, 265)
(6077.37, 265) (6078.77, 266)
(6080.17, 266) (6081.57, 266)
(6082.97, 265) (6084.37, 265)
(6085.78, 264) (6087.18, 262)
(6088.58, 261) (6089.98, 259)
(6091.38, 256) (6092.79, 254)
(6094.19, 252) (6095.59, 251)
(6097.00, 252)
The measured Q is 253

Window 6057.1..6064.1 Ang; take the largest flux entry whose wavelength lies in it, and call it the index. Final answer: 266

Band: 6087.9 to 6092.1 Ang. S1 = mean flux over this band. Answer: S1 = 258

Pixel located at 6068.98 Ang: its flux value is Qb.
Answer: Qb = 264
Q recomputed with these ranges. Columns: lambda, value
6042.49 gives 262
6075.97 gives 265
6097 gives 252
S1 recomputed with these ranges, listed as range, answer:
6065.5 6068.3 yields 265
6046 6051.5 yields 254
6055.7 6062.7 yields 265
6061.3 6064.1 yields 266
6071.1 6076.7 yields 264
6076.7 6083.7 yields 266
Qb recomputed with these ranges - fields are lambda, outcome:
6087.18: 262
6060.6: 266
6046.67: 254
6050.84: 254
